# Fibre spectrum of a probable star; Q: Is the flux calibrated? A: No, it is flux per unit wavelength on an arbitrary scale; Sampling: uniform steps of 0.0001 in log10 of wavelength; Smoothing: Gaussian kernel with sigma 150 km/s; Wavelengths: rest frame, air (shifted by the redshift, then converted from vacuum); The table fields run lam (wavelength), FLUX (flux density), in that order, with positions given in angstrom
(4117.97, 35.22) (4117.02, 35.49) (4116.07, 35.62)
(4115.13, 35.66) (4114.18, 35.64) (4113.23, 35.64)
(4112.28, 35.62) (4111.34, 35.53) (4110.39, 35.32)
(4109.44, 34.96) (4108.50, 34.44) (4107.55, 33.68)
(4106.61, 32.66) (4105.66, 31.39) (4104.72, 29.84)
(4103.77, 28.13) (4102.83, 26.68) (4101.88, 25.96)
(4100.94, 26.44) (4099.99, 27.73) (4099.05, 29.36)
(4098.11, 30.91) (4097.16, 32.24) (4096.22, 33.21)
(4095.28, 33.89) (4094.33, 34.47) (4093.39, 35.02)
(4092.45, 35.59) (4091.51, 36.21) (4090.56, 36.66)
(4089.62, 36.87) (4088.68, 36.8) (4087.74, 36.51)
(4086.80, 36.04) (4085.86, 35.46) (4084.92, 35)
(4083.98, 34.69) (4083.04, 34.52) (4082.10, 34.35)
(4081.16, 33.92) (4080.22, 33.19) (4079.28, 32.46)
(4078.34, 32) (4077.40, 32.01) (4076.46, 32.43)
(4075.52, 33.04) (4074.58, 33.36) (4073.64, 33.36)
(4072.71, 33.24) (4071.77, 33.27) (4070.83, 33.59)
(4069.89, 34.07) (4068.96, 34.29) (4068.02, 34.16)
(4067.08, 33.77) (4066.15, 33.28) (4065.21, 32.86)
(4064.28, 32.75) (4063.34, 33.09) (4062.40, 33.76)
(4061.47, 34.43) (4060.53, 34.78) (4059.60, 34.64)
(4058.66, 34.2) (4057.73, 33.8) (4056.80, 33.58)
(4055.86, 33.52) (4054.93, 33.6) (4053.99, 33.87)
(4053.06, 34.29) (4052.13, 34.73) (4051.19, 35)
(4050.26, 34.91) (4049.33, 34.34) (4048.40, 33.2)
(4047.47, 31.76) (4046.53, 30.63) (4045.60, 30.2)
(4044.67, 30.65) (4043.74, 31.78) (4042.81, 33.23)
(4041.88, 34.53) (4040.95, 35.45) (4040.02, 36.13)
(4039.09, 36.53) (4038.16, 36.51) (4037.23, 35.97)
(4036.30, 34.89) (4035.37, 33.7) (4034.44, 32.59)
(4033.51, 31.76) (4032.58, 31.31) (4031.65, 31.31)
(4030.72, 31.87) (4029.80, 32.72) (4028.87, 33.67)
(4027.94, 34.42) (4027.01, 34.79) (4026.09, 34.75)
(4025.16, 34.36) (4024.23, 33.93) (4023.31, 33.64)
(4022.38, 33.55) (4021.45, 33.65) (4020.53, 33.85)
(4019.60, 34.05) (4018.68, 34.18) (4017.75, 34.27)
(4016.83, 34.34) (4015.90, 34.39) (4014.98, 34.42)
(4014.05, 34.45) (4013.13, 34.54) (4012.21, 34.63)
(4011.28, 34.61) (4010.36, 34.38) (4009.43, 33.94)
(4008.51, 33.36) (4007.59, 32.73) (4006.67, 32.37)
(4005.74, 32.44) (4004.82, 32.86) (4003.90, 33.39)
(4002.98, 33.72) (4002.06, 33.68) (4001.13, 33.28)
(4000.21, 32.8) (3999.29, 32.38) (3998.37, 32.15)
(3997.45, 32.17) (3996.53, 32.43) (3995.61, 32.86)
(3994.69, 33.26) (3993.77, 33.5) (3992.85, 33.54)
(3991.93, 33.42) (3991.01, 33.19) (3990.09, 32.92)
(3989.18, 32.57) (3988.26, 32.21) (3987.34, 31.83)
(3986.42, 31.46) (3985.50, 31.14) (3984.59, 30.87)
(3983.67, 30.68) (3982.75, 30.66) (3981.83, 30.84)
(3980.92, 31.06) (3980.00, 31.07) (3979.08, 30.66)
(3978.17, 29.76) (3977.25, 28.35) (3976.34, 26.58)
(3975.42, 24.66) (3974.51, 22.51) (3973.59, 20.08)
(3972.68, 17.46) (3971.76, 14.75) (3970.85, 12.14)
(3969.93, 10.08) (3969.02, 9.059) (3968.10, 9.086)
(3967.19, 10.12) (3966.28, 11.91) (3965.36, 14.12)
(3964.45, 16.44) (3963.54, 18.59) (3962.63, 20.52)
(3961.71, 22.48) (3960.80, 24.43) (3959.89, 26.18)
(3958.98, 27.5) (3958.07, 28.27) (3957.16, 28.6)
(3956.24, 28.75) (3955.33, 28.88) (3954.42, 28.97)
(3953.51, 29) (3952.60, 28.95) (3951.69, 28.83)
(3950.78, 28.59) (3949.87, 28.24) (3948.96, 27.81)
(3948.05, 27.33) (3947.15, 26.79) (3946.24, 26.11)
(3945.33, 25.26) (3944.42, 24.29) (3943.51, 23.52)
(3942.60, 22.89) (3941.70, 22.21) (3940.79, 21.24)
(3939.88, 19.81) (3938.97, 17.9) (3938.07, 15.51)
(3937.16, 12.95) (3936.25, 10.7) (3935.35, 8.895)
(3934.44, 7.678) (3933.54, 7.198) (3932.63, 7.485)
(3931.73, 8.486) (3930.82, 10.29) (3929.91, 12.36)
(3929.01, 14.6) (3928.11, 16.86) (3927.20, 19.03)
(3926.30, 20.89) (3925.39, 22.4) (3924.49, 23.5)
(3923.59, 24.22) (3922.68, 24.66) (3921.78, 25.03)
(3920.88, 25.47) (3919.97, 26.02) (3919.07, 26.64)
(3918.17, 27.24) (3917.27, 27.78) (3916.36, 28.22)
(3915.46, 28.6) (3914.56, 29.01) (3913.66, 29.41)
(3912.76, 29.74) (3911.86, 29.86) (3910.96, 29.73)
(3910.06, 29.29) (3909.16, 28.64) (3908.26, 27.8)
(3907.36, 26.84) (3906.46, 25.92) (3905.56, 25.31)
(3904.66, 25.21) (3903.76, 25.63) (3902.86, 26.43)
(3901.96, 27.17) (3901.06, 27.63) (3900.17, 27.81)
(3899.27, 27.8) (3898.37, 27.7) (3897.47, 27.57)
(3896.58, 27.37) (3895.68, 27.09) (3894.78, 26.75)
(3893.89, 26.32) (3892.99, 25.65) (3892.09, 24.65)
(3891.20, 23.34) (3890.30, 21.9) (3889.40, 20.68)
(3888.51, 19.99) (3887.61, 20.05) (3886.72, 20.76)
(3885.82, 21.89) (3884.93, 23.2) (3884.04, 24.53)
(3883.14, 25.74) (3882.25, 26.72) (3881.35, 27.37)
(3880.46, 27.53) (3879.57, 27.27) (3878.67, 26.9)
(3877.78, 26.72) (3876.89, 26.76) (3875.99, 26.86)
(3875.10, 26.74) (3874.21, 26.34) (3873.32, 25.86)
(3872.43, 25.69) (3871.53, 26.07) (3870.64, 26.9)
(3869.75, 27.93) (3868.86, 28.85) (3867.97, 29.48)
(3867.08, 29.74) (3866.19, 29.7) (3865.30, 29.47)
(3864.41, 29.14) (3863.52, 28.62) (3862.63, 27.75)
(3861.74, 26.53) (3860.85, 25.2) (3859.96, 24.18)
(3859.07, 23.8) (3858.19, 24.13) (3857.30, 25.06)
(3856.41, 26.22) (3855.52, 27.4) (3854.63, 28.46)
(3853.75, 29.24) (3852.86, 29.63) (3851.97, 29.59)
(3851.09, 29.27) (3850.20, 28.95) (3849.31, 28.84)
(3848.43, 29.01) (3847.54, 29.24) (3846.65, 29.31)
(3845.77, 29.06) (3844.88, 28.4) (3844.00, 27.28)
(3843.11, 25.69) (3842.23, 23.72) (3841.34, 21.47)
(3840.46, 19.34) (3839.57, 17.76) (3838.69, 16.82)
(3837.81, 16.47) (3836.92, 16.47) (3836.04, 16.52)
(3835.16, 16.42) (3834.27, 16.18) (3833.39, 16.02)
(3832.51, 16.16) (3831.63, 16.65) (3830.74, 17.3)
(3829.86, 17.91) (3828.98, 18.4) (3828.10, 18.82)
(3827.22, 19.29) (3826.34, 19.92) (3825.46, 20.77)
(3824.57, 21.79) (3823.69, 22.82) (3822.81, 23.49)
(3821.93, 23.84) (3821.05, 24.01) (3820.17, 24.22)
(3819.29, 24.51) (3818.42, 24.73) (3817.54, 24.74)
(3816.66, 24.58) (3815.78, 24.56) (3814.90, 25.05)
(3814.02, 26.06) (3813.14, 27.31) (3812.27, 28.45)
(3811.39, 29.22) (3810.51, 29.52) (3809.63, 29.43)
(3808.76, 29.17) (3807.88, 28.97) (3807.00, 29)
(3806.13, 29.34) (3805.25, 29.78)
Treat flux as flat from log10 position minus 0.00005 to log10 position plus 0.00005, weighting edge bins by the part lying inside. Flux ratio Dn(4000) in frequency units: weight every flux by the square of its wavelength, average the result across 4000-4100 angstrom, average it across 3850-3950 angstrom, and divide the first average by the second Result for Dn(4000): 1.5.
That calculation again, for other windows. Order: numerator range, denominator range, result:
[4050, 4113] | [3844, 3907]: 1.40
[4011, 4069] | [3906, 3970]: 1.61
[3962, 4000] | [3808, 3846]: 1.25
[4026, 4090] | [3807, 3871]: 1.53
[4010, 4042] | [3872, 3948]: 1.55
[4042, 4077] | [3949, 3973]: 1.65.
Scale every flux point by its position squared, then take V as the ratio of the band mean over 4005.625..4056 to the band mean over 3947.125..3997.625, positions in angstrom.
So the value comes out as 1.33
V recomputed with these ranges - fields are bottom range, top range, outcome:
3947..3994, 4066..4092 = 1.42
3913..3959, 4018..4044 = 1.59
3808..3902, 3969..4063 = 1.40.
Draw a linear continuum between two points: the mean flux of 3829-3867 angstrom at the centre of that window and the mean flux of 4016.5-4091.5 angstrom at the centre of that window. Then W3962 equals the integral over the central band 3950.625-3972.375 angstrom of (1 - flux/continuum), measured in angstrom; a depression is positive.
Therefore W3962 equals 6.2 angstrom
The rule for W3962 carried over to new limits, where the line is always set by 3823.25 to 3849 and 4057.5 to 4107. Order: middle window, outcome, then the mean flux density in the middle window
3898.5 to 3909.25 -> -1.1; 26.8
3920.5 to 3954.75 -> 7.4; 20.4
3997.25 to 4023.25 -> -3.6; 33.6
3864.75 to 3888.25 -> -3.5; 26.3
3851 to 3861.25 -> -2.3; 26.8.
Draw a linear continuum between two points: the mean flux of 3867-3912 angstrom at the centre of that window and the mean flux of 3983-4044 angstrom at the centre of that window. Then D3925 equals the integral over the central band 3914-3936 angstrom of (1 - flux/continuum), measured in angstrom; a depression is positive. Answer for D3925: 6.6 angstrom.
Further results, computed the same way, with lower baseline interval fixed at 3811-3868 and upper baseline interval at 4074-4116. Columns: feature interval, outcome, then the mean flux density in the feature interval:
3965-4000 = 3.6 angstrom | 26.3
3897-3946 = 8.1 angstrom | 22.5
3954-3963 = 0.6 angstrom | 26.5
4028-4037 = -0.5 angstrom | 32.8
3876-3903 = 0.6 angstrom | 25.4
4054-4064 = -0.6 angstrom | 33.9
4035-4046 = -1.0 angstrom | 34.2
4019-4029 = -1.1 angstrom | 34.1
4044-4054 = -0.4 angstrom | 33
